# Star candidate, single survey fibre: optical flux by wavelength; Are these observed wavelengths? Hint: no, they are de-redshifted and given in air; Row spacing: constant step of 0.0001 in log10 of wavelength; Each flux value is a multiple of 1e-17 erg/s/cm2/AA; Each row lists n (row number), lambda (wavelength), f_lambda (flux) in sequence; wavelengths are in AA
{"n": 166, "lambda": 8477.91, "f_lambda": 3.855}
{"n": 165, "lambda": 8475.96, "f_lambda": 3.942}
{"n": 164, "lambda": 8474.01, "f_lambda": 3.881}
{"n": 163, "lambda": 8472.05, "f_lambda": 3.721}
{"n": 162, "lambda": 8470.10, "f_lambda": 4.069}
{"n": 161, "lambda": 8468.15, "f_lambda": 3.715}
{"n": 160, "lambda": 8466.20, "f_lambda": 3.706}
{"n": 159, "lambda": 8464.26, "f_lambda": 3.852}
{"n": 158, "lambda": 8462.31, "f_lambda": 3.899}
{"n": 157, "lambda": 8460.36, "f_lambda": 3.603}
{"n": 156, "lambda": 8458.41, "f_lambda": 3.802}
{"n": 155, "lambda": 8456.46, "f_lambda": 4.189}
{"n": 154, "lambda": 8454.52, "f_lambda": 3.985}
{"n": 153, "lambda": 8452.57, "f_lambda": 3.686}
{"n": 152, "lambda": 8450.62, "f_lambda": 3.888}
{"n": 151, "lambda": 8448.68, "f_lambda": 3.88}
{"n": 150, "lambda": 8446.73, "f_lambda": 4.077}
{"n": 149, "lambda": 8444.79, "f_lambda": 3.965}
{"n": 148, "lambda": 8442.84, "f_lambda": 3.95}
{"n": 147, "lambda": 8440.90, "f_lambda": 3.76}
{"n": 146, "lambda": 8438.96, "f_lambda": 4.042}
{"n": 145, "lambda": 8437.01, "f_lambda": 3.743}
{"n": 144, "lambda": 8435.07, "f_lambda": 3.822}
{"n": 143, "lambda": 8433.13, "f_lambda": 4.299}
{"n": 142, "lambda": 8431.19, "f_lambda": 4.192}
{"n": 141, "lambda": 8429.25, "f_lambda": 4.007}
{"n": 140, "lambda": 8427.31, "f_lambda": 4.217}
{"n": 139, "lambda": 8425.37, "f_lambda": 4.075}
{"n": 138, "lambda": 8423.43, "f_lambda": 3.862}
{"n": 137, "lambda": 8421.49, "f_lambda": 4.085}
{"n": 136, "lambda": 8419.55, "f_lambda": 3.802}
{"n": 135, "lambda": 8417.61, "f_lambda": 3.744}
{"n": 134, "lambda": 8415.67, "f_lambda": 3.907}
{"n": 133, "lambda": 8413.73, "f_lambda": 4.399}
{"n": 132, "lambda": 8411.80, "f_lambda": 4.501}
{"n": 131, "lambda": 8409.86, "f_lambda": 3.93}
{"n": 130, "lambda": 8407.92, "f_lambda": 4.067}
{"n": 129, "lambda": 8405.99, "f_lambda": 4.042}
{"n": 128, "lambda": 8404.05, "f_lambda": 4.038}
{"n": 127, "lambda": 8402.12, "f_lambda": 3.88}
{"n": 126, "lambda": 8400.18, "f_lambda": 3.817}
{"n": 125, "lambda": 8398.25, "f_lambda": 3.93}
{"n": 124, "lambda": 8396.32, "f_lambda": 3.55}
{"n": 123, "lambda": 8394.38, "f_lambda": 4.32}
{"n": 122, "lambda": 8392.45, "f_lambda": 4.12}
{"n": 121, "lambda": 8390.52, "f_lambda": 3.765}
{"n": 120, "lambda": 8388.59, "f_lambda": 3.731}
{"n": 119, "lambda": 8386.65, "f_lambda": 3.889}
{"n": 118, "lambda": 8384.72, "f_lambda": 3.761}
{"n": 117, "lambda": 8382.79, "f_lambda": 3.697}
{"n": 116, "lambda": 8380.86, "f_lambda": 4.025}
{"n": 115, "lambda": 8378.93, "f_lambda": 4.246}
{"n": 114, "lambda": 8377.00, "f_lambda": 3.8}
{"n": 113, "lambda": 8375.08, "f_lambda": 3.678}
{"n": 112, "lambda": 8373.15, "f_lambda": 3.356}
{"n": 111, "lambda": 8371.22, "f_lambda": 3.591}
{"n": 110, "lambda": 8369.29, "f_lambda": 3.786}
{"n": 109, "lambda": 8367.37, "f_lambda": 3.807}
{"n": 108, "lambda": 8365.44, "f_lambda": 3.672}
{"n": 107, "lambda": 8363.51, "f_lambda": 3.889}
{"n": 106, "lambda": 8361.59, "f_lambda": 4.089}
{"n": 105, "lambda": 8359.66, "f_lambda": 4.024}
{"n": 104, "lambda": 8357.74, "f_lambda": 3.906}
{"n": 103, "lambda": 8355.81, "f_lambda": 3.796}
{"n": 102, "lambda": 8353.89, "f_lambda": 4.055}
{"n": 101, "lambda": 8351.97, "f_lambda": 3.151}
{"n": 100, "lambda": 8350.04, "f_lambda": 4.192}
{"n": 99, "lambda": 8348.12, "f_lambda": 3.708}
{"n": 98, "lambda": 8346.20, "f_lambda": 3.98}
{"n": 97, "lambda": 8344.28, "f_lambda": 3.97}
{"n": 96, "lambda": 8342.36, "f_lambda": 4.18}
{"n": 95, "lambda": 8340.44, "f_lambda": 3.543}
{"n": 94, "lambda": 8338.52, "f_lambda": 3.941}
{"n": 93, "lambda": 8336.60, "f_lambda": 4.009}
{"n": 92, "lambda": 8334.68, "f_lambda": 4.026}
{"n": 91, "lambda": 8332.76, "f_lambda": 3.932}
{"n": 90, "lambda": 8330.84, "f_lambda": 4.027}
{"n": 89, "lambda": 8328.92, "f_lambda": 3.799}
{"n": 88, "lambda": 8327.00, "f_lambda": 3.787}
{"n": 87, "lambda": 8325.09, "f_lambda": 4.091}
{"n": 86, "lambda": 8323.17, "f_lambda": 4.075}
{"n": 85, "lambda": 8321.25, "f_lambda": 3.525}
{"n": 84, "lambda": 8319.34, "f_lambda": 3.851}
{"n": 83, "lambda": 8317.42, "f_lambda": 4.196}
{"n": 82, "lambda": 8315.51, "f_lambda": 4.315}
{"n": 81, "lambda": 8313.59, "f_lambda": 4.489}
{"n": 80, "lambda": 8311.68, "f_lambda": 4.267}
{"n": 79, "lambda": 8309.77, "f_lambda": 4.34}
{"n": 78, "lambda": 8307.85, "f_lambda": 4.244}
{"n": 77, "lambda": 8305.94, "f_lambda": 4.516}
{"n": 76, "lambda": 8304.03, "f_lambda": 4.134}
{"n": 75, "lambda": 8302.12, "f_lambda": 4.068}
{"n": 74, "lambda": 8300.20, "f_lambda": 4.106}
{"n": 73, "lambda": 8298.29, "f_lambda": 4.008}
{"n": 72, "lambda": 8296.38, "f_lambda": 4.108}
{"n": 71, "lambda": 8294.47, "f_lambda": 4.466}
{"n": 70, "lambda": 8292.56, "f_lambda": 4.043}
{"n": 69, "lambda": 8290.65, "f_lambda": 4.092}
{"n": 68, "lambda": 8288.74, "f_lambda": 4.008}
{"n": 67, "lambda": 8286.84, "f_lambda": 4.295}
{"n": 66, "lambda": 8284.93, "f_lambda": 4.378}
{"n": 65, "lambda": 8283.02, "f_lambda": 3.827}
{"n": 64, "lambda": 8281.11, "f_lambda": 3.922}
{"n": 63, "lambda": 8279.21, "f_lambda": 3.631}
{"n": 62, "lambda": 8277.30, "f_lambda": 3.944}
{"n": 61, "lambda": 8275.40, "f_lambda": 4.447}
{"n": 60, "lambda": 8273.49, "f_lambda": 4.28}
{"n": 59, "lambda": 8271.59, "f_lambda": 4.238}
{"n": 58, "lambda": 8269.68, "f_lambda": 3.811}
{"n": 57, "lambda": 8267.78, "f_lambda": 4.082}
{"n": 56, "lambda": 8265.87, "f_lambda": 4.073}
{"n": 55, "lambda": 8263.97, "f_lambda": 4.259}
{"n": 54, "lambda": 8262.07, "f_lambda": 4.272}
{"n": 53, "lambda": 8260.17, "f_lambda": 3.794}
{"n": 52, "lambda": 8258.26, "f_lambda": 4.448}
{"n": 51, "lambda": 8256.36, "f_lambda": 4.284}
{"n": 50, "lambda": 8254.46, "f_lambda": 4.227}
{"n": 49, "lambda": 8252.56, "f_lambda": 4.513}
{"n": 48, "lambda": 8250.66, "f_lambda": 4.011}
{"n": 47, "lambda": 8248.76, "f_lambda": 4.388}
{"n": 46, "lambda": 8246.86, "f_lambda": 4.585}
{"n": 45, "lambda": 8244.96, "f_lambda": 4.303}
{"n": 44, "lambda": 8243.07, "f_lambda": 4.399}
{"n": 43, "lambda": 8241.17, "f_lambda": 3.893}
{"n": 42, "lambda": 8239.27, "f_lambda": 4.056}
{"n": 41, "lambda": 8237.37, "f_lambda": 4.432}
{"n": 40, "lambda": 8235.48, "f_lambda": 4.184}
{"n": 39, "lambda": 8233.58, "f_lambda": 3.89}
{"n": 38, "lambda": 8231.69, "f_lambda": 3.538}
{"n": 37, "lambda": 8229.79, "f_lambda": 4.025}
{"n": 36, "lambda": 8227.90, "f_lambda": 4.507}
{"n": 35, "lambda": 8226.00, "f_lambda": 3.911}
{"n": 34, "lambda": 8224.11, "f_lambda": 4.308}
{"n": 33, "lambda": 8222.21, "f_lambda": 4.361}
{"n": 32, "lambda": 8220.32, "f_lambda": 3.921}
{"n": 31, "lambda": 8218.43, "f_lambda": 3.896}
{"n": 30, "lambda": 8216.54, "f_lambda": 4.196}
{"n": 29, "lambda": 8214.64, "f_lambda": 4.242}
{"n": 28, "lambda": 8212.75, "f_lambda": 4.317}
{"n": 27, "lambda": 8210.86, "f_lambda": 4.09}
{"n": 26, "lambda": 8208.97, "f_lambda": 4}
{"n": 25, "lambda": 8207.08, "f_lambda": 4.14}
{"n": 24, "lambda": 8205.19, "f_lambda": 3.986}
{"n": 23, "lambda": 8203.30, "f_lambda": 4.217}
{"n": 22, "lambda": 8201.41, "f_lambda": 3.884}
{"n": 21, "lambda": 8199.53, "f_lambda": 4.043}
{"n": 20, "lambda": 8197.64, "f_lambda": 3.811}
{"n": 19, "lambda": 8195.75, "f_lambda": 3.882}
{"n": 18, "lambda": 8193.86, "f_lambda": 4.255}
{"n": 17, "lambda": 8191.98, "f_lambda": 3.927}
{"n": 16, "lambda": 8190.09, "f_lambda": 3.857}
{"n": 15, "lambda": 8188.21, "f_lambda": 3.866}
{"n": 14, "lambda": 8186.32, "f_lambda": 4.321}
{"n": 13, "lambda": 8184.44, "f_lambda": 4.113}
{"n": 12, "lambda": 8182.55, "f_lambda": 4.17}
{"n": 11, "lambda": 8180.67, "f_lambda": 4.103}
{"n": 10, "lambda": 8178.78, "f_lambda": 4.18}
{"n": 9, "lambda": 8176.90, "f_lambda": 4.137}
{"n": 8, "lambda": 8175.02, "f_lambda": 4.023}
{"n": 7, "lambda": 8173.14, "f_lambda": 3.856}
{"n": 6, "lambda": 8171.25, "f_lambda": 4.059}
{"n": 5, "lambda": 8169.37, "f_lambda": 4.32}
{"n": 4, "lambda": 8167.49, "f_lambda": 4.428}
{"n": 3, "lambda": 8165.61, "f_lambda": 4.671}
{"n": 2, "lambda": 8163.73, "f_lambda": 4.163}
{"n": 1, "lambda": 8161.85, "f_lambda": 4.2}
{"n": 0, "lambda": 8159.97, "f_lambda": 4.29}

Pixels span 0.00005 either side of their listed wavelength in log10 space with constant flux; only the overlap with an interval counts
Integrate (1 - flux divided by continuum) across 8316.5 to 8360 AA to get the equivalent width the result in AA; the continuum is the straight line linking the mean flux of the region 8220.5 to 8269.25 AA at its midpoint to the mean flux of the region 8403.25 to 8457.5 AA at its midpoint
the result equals 2.0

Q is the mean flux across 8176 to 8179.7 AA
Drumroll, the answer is 4.16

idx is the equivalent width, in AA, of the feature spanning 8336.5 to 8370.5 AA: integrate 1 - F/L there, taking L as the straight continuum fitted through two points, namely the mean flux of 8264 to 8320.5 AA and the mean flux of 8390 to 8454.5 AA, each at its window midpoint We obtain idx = 1.68 AA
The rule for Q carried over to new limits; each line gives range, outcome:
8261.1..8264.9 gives 4.27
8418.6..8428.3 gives 4.01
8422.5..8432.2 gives 4.07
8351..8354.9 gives 3.61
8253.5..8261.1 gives 4.19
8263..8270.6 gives 4.06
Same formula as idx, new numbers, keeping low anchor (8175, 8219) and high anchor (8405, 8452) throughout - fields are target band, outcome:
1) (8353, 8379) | 1.3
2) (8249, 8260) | -0.6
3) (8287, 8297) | -0.3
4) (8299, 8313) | -0.7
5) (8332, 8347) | 0.3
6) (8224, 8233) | 0.1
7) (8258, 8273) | -0.2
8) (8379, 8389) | 0.4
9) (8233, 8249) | -0.7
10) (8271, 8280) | -0.1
